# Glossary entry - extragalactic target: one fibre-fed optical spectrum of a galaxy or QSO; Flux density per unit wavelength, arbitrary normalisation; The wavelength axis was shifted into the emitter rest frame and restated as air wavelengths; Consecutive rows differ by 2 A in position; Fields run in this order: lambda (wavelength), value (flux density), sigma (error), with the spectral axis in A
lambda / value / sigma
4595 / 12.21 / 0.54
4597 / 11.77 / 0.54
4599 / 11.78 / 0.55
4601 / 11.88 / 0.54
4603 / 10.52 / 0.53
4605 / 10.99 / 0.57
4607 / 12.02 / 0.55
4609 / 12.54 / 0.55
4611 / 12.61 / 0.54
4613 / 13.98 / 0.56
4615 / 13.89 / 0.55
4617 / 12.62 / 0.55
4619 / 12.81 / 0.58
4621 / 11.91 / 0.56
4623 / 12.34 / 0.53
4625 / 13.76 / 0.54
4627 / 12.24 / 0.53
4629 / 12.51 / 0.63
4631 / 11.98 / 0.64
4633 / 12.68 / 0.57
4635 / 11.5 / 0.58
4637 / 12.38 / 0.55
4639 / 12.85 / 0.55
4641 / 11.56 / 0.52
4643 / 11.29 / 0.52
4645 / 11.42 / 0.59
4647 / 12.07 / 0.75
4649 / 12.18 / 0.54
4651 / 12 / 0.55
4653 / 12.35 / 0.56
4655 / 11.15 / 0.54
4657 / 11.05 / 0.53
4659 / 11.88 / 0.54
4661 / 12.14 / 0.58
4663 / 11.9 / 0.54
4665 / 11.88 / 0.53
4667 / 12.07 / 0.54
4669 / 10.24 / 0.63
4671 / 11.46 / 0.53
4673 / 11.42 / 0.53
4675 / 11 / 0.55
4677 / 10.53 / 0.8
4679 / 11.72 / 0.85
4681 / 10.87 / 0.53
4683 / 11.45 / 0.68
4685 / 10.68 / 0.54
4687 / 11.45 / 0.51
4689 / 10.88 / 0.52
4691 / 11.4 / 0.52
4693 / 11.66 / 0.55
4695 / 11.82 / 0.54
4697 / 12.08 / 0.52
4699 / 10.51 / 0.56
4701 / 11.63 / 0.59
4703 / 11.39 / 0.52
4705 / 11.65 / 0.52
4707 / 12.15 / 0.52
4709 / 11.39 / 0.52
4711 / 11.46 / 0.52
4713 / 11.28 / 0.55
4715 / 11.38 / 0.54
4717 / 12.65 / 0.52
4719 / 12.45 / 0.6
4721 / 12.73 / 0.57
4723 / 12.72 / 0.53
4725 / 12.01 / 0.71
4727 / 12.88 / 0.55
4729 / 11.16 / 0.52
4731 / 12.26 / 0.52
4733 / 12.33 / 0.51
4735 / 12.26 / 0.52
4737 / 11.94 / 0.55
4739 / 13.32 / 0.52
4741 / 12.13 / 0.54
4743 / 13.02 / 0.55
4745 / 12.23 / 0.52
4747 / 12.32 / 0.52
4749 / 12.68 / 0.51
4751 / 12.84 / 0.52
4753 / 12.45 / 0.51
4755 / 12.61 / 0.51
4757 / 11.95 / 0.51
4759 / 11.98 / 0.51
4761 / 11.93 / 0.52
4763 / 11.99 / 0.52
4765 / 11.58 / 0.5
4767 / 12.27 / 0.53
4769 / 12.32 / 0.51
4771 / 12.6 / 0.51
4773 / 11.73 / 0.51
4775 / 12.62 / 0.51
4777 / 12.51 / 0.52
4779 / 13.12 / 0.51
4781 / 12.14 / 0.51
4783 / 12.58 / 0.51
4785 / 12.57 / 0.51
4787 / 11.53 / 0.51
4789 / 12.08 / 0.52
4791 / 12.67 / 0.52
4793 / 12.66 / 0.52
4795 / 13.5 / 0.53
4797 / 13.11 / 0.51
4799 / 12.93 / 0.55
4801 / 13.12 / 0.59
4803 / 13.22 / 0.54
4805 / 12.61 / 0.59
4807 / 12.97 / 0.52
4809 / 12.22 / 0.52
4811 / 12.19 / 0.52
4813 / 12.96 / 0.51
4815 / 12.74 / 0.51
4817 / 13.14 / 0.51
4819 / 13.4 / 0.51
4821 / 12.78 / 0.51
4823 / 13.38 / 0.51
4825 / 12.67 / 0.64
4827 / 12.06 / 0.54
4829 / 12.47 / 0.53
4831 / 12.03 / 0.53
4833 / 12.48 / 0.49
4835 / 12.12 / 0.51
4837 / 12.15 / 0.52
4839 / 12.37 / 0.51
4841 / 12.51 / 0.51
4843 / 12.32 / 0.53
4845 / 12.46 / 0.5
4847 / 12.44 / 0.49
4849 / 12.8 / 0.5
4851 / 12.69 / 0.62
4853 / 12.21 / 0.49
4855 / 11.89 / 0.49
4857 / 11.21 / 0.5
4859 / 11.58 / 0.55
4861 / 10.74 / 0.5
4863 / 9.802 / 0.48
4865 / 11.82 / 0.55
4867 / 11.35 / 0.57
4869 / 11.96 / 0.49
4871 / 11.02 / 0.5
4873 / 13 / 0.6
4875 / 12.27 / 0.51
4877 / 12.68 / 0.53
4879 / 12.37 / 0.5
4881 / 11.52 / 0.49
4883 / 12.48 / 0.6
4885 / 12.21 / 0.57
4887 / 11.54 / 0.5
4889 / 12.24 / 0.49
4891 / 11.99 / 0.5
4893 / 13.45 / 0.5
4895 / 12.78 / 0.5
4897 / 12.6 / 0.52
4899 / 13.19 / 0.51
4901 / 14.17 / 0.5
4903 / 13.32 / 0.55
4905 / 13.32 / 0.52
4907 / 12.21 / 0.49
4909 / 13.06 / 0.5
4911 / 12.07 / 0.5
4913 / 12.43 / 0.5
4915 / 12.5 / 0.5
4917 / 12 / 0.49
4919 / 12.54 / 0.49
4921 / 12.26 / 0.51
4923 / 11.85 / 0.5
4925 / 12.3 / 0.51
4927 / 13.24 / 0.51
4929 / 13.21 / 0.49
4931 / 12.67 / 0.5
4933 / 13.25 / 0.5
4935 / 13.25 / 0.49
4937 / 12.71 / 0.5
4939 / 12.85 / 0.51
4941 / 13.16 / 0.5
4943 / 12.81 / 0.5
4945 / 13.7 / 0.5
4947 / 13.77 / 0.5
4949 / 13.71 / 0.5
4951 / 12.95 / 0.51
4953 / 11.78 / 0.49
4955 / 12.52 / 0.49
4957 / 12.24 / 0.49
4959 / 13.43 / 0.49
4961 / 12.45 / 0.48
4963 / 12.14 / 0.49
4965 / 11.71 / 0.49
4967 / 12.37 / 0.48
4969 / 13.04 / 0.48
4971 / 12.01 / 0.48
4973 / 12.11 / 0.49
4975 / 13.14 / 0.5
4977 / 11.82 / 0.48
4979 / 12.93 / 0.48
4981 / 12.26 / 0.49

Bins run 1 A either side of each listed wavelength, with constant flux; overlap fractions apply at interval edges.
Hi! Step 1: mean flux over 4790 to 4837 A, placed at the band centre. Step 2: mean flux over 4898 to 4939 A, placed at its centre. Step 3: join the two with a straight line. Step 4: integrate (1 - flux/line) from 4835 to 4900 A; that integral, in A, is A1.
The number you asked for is 3.30 A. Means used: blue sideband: 12.7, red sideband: 12.8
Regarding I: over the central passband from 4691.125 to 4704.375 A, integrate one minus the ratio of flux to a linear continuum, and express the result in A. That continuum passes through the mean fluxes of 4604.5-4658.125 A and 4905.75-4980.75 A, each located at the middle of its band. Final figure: 0.9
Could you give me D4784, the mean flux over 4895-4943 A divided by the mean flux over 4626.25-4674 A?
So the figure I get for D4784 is 1.08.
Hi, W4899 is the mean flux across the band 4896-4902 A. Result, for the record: 13.3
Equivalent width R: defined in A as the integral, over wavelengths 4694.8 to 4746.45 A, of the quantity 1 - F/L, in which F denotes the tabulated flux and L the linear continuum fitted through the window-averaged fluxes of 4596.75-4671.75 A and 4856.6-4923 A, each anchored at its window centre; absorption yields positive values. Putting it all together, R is 0.4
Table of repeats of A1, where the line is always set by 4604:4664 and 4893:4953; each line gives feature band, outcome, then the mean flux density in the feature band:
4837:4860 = 0.9 A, 12.2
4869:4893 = 1.2 A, 12.2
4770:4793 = 0.3 A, 12.4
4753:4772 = 0.5 A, 12.2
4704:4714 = 0.7 A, 11.6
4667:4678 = 1.1 A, 11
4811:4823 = -0.3 A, 13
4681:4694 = 1.2 A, 11.2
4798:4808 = -0.3 A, 13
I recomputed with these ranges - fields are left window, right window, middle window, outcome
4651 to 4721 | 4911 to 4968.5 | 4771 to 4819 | -2.5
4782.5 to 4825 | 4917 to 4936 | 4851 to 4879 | 2.2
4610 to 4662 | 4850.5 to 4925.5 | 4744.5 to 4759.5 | -0.2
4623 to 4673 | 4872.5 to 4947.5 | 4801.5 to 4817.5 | -0.4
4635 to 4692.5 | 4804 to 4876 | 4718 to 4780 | -2.5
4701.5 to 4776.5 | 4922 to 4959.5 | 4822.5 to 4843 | 0.2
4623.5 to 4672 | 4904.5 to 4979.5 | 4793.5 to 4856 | -1.3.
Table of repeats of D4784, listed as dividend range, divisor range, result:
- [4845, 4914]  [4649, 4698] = 1.07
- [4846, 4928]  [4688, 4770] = 1.02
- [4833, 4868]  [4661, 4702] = 1.05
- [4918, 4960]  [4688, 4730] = 1.09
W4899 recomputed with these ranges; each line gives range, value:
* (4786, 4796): 12.5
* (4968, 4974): 12.4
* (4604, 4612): 12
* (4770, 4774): 12.2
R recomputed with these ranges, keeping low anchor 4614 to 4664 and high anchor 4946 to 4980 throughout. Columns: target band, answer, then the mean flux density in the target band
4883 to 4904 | -0.4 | 12.7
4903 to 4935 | -0.3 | 12.6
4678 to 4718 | 2.5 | 11.5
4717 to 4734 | -0.1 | 12.3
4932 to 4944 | -0.4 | 13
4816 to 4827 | -0.5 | 13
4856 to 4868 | 1.3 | 11.1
